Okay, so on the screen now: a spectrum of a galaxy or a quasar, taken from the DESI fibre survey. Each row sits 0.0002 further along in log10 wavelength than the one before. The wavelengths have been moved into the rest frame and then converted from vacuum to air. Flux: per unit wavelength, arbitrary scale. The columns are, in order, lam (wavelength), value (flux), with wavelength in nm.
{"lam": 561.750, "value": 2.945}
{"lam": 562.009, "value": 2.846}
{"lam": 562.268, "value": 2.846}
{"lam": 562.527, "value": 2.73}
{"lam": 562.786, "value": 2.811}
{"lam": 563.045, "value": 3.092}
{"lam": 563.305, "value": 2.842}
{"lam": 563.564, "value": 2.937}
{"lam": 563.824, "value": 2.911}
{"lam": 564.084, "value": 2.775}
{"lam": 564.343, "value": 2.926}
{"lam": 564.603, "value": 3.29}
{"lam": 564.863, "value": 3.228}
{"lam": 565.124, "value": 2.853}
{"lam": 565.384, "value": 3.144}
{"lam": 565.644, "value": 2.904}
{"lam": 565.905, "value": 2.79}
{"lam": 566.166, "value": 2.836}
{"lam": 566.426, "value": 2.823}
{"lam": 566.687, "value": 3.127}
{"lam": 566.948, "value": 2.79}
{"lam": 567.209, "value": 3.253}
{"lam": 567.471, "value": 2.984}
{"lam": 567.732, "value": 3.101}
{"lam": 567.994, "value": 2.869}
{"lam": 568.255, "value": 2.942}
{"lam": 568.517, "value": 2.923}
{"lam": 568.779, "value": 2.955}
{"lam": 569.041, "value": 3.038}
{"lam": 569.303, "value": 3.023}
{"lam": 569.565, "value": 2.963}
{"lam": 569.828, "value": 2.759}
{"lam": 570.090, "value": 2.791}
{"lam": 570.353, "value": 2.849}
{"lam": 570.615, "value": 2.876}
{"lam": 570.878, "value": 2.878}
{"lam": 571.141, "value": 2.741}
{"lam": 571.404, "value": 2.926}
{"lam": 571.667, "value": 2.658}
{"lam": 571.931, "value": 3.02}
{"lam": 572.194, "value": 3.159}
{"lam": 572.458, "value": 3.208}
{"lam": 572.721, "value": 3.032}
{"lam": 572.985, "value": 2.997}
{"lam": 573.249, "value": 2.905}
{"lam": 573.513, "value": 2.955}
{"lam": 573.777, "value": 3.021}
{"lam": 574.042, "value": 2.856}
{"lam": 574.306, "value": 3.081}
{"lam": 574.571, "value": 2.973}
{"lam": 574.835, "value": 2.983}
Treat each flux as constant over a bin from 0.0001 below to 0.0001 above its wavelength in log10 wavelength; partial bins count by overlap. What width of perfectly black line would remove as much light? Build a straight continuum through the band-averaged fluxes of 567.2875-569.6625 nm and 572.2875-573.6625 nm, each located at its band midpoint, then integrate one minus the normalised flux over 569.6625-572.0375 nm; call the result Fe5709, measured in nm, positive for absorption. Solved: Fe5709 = 0.14 nm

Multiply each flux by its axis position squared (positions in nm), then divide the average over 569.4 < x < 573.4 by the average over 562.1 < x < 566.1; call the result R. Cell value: 1.02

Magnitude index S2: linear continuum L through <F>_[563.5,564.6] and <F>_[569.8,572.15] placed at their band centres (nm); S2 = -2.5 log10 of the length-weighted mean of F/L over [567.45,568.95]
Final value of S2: -0.03 mag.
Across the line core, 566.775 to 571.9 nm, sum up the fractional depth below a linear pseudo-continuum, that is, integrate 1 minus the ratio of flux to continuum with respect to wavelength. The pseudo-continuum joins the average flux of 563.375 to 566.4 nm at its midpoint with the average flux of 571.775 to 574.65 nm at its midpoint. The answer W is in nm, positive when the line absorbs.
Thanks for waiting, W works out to 0.12 nm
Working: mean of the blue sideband 2.96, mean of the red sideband 3.02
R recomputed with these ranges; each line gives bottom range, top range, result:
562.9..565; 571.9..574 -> 1.04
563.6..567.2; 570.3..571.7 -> 0.97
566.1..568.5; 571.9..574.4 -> 1.04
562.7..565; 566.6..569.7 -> 1.02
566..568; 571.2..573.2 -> 1.02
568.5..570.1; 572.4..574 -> 1.04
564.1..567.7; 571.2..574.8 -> 1.02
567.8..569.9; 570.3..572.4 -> 0.99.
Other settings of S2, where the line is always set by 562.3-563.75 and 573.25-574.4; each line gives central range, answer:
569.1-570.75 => 0.019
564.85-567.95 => -0.024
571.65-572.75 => -0.035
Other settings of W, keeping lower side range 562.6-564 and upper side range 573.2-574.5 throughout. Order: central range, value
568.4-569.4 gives -0.016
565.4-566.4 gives 0.015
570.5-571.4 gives 0.032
